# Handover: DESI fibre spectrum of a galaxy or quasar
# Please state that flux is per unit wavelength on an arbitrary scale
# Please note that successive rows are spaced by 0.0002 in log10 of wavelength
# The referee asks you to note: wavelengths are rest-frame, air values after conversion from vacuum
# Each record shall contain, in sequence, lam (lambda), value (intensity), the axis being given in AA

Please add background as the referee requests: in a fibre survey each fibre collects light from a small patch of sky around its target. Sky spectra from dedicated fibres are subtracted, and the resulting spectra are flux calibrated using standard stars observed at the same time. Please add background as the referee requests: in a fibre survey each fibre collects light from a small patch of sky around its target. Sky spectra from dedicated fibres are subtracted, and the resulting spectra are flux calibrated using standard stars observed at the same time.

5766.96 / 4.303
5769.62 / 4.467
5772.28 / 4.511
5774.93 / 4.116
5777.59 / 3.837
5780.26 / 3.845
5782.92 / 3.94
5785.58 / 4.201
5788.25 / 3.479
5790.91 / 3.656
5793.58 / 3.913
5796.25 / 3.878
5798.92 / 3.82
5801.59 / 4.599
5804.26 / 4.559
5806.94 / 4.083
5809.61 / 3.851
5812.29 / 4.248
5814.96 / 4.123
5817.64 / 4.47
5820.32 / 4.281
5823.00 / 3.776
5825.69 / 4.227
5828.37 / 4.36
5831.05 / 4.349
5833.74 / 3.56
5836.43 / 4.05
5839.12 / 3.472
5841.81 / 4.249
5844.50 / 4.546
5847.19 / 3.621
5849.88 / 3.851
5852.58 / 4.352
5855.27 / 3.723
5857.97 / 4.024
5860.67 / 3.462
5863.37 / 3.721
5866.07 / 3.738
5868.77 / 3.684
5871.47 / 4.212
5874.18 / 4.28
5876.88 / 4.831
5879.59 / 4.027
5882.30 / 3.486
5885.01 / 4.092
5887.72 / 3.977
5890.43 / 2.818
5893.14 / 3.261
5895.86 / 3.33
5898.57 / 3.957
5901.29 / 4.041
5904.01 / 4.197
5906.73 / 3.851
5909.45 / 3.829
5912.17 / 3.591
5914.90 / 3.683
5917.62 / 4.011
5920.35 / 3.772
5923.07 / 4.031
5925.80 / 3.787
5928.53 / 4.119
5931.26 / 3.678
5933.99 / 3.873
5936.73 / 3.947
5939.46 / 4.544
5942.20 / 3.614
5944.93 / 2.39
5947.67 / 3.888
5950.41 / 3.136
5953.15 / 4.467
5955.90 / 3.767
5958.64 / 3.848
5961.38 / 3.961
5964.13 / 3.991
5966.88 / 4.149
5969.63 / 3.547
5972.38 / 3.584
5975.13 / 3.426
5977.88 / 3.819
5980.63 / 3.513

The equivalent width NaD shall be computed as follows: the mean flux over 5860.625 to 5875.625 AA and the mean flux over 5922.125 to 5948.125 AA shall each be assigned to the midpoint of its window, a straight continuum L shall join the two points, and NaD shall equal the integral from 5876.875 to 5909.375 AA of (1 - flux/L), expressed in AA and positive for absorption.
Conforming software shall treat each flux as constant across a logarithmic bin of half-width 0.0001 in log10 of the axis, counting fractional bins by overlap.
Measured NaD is 0.6 AA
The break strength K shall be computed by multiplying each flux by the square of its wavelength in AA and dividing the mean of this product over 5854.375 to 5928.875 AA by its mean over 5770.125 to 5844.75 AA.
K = 1.0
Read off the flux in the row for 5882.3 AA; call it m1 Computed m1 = 3.486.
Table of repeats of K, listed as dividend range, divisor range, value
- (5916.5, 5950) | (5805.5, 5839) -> 0.96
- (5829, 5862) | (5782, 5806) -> 1.00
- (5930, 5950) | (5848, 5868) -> 0.99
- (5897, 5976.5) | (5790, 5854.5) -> 0.97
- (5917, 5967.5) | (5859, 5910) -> 1.02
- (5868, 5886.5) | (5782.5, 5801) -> 1.09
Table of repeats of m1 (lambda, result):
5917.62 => 4.011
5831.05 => 4.349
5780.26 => 3.845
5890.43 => 2.818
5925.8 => 3.787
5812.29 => 4.248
